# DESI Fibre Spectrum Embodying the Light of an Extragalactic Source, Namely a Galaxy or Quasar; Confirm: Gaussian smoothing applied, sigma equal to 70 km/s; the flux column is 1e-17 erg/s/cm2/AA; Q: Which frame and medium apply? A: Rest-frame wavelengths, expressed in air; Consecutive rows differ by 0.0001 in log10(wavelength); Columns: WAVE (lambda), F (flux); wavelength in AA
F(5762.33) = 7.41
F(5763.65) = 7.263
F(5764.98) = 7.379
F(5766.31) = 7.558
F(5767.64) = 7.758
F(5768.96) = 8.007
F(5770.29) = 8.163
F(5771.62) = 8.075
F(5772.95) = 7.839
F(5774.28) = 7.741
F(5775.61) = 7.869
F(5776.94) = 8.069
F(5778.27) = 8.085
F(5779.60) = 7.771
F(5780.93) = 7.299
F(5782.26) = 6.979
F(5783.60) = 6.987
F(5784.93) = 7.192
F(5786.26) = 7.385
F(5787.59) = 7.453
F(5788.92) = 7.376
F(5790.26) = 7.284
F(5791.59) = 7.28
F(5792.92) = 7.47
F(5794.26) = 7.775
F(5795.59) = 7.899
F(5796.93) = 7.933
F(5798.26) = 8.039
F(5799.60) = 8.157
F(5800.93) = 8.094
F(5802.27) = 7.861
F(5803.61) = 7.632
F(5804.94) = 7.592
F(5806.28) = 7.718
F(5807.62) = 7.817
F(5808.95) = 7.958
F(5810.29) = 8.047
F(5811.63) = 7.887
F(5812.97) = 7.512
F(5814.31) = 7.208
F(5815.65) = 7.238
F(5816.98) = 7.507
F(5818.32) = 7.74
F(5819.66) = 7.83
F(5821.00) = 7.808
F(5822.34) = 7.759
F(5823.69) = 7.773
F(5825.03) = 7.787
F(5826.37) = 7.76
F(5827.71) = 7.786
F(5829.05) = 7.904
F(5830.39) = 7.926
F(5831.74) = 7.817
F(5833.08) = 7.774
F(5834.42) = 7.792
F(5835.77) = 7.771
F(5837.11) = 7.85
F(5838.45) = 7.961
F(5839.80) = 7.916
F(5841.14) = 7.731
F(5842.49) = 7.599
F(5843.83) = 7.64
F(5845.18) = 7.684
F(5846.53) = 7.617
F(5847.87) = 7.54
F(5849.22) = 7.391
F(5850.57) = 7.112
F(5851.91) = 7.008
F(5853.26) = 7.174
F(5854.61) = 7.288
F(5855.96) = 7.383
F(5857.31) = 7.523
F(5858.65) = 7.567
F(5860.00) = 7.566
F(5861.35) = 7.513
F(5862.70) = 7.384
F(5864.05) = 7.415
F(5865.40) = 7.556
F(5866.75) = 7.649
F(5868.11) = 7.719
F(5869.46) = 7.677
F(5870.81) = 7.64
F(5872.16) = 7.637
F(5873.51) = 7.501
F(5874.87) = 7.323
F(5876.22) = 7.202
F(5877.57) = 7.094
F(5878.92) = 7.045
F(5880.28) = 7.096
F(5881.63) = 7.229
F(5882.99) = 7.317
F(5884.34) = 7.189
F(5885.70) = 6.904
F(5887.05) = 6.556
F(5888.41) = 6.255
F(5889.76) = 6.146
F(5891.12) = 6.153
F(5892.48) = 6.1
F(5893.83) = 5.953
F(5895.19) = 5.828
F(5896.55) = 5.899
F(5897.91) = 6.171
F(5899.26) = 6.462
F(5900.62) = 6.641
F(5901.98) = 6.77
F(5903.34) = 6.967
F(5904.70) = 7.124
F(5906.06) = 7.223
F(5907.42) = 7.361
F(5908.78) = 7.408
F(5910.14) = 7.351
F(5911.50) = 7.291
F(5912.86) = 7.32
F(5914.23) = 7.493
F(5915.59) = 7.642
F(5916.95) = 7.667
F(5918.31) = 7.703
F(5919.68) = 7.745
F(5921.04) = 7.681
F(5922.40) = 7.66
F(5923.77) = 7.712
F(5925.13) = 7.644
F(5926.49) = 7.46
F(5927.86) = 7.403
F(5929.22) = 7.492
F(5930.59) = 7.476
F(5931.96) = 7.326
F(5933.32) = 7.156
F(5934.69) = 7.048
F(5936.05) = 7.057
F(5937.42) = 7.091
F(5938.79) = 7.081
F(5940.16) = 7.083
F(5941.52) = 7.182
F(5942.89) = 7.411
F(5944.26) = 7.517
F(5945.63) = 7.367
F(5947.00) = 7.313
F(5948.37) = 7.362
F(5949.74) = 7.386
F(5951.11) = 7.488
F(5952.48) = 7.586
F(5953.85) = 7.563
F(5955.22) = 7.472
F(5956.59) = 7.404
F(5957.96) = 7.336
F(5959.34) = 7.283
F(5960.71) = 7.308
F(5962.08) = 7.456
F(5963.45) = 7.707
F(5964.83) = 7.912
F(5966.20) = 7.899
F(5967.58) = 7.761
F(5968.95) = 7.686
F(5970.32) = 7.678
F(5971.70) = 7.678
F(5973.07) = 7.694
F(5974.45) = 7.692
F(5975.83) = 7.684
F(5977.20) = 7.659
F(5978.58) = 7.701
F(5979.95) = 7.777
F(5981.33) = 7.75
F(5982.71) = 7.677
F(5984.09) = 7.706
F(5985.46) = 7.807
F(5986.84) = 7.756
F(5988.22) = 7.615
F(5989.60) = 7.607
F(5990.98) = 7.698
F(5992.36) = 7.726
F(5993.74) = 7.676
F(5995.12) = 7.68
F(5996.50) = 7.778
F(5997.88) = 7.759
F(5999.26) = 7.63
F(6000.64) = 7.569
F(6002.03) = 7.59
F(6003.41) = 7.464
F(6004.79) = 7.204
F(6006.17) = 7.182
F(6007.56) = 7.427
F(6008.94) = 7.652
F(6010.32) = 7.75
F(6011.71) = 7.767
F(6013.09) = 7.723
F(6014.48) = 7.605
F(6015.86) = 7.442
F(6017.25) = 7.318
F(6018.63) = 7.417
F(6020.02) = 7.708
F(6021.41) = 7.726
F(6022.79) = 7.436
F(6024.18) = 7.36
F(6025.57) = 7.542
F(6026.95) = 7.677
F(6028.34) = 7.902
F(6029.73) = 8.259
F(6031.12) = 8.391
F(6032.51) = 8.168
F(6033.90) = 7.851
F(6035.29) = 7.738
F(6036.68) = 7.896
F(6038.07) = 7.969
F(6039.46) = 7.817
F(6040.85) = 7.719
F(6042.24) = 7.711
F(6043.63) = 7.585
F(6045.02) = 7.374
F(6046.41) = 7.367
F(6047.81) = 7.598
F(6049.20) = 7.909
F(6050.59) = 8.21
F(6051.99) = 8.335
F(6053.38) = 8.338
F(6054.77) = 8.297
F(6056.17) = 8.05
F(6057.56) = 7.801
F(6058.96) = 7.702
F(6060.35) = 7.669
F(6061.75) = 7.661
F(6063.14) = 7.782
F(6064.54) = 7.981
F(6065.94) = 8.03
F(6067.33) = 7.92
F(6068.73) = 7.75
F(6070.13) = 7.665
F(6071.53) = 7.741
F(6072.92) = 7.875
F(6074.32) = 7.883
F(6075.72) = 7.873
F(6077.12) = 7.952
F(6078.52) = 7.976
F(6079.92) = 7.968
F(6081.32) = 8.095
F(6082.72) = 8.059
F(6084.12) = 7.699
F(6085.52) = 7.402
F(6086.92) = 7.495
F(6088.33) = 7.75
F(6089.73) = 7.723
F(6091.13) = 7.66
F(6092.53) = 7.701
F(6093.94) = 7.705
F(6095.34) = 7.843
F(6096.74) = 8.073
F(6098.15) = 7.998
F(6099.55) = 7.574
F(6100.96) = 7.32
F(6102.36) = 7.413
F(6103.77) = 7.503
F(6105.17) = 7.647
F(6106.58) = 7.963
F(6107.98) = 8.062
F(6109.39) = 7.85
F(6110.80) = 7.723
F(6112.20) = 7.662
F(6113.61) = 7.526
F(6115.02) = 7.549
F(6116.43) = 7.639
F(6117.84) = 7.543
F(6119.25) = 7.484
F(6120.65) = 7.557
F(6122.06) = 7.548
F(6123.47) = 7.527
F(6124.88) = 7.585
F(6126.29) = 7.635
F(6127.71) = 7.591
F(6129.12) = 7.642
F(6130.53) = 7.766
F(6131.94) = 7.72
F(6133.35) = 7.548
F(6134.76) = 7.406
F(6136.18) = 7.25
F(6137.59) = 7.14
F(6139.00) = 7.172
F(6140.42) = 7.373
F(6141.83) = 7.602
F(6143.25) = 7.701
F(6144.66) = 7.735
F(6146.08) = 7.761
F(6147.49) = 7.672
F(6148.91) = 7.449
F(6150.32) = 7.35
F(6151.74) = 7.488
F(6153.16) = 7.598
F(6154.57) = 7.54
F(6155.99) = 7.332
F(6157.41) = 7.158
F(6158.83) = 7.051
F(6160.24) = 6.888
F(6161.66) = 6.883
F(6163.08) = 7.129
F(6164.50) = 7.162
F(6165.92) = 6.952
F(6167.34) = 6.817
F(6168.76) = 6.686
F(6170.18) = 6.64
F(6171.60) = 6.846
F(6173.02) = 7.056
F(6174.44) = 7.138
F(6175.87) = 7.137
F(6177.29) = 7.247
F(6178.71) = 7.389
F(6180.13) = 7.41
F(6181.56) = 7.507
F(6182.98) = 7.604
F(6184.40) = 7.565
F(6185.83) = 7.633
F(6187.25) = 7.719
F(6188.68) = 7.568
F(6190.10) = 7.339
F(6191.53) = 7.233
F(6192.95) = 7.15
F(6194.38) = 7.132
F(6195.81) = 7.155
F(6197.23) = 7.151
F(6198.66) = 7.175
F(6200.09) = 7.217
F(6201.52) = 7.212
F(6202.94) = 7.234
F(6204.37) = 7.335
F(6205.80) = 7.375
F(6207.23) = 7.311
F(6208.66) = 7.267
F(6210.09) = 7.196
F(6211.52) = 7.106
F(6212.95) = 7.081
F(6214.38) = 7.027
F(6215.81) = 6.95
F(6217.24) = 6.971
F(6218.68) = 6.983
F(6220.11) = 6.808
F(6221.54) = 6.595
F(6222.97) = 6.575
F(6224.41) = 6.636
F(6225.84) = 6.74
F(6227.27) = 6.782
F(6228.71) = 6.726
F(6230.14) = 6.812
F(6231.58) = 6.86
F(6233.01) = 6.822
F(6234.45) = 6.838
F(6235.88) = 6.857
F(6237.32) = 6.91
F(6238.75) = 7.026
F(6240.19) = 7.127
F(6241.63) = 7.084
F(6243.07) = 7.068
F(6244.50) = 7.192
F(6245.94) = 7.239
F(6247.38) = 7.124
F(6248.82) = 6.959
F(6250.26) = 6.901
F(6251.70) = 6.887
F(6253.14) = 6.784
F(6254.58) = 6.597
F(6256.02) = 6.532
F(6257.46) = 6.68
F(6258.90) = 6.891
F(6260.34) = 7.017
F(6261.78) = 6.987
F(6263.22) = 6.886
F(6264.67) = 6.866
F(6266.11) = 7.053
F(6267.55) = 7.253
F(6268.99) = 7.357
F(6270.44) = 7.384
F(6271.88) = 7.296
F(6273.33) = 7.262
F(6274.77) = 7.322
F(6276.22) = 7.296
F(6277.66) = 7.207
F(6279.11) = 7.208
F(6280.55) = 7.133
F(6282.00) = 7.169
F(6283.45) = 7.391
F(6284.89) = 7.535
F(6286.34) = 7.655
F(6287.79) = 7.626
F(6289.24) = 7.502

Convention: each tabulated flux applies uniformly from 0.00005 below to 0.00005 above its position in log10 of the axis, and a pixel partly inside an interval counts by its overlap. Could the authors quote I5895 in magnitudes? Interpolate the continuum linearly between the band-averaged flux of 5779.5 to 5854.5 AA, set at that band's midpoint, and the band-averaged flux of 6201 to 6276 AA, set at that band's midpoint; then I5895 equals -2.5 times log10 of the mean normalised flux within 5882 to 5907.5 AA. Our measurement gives 0.146 mag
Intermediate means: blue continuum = 7.64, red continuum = 7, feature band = 6.57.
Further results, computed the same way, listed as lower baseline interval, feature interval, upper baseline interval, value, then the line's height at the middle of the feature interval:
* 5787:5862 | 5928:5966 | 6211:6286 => 0.014 mag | 7.47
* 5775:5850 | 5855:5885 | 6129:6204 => 0.030 mag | 7.63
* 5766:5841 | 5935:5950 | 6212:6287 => 0.037 mag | 7.5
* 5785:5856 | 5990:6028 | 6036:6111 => 0.027 mag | 7.77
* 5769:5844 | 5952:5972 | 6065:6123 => 0.021 mag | 7.73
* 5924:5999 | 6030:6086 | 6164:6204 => -0.068 mag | 7.4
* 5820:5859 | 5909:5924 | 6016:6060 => 0.021 mag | 7.71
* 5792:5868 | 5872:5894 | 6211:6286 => 0.108 mag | 7.59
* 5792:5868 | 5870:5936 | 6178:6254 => 0.069 mag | 7.56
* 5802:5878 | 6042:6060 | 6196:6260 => -0.087 mag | 7.26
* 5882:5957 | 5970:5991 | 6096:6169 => -0.068 mag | 7.23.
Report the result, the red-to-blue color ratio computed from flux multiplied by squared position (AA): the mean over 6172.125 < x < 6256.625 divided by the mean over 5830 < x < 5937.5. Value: 1.09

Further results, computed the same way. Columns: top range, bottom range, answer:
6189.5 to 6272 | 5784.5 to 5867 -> 1.05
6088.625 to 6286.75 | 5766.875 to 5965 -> 1.09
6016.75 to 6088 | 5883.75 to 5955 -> 1.15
